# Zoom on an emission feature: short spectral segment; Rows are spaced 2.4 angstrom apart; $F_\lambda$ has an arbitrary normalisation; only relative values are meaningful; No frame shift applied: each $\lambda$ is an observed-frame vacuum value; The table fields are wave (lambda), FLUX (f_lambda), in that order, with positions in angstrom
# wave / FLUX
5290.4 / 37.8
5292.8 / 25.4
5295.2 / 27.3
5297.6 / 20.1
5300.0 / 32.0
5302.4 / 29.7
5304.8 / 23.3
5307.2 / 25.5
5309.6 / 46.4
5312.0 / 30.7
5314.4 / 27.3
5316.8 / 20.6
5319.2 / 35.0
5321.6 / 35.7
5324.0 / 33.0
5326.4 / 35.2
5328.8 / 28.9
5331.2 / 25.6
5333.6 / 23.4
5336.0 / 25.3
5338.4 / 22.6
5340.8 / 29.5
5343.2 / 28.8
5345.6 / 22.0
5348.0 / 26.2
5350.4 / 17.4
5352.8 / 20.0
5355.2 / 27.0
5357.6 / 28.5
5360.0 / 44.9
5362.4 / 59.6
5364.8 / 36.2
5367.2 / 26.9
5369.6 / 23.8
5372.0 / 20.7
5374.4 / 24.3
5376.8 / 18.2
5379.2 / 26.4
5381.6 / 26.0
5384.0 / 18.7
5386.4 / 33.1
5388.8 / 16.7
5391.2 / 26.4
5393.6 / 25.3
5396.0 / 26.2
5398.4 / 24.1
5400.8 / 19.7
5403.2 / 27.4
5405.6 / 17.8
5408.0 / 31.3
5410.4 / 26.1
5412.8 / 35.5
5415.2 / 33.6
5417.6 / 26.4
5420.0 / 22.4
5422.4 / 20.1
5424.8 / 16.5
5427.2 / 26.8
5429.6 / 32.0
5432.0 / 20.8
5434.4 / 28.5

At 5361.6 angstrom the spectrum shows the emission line [O III] 5007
